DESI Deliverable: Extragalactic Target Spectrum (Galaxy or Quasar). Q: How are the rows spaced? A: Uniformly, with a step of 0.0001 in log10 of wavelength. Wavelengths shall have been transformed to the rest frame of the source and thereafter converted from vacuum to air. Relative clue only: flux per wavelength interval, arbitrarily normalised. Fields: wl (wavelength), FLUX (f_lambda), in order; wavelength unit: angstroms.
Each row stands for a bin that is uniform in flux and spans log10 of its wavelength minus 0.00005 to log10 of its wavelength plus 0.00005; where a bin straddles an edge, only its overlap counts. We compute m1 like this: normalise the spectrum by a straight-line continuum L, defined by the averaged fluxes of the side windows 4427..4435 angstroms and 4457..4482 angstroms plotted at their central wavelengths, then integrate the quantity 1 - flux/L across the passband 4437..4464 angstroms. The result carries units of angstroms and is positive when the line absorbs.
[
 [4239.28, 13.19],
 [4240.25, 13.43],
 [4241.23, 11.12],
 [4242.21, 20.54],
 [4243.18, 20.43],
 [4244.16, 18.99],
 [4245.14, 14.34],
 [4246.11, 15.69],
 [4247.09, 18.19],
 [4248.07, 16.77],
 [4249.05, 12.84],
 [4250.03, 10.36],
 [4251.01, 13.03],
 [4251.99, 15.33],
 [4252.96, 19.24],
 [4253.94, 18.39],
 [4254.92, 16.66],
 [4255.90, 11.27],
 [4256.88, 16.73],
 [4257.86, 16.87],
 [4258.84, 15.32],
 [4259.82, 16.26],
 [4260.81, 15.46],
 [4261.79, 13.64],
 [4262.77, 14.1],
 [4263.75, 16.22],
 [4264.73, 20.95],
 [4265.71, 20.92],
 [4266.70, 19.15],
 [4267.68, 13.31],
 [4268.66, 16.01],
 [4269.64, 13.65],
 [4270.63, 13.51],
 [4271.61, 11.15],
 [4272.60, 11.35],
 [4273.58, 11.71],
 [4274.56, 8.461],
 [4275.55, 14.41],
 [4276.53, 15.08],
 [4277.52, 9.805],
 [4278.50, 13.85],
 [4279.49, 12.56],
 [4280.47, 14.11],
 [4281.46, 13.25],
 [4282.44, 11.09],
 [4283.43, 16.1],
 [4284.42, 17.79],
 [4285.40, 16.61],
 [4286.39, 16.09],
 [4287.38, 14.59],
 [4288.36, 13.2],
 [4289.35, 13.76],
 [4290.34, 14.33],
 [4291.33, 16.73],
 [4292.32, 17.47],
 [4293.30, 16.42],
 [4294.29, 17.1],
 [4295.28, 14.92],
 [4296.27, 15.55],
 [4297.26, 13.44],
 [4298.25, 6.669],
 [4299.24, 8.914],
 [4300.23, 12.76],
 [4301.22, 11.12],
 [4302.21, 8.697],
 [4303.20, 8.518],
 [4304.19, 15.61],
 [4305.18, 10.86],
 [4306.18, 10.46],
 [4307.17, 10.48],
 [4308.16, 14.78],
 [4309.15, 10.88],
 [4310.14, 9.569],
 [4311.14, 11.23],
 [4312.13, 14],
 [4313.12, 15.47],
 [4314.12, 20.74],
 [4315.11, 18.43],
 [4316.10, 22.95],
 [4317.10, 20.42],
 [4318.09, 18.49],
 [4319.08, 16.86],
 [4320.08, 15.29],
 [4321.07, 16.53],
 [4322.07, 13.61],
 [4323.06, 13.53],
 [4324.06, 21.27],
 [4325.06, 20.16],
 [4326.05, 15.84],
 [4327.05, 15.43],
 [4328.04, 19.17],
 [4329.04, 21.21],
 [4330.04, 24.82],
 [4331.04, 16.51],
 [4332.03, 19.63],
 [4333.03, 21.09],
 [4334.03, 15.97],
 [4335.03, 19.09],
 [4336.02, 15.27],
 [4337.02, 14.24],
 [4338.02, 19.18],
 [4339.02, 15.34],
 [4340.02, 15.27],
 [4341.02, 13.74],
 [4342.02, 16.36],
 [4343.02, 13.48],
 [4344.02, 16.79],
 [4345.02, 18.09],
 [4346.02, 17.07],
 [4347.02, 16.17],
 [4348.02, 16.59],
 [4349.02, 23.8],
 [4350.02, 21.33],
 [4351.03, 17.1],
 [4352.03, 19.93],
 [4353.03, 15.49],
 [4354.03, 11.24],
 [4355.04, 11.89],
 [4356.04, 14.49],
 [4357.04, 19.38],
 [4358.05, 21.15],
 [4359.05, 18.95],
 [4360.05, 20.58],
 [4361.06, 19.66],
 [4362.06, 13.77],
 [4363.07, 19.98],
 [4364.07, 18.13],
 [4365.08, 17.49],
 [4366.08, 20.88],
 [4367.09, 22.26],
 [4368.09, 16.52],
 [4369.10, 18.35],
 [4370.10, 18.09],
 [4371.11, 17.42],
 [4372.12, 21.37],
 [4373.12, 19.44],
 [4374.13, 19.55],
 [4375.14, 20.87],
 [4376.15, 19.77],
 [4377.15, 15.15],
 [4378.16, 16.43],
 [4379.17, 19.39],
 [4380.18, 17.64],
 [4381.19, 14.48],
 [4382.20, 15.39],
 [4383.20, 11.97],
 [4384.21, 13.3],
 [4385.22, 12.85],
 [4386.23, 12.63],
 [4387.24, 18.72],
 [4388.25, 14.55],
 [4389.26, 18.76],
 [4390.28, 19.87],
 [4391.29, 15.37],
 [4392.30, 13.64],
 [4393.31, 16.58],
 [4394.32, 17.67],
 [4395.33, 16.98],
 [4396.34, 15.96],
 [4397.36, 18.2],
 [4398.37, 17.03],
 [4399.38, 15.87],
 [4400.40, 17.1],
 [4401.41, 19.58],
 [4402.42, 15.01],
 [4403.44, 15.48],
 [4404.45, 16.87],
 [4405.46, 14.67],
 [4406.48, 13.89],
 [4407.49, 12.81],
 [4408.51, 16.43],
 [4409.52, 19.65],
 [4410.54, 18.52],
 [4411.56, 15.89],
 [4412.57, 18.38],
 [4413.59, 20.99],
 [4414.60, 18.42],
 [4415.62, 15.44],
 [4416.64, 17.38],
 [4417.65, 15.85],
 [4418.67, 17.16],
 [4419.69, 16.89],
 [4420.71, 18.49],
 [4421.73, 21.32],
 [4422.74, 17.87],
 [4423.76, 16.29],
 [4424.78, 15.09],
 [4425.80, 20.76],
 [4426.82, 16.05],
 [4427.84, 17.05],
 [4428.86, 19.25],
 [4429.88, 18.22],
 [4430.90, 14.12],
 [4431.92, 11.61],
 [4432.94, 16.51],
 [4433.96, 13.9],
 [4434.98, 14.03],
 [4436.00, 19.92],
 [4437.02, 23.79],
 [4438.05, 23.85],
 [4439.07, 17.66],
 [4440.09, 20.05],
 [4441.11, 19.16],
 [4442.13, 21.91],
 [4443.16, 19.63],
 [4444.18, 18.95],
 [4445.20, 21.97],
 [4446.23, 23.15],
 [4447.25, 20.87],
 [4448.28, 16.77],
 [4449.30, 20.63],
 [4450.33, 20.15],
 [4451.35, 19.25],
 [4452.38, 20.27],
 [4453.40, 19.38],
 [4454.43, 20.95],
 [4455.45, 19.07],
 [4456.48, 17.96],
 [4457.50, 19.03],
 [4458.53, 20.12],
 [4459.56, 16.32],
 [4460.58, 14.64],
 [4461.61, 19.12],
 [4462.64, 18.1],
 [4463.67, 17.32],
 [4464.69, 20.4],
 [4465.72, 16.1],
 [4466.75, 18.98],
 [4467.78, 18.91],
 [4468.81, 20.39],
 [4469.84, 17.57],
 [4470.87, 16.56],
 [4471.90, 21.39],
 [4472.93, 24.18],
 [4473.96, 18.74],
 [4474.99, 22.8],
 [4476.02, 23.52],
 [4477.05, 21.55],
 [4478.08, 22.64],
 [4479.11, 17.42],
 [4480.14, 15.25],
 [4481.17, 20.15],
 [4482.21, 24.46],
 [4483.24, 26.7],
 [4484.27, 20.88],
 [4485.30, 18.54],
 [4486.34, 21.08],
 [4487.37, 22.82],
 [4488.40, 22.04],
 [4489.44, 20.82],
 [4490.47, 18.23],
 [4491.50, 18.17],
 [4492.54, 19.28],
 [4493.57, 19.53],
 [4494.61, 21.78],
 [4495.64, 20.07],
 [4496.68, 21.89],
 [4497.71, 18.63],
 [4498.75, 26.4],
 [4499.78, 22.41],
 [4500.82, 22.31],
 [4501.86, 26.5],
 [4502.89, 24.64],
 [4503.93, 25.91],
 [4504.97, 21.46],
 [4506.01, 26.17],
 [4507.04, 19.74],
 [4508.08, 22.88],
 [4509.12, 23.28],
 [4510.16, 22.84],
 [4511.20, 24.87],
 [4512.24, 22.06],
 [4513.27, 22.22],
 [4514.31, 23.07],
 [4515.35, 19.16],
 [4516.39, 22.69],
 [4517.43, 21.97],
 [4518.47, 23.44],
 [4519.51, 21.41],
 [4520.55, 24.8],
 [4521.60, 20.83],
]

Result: -3.3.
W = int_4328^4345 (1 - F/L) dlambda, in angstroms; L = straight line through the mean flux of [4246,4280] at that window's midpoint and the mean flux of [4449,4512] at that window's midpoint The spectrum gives -0.7 angstroms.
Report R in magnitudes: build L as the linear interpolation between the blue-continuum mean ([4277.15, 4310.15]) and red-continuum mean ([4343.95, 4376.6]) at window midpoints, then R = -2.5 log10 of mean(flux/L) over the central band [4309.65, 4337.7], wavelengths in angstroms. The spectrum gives -0.12 mag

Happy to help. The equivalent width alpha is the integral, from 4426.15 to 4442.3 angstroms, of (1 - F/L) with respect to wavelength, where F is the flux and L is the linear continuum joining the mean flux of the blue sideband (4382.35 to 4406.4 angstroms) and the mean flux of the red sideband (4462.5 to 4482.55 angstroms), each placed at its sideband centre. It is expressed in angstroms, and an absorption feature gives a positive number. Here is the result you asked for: 0.1 angstroms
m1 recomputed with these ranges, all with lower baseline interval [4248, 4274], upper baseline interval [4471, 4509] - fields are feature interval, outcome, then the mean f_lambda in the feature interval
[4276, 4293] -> 1.43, 14.5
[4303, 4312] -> 2.68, 11.6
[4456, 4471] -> 1.99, 18.1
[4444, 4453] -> 0.10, 20.3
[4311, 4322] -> -0.40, 17.4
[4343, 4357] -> 0.65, 16.9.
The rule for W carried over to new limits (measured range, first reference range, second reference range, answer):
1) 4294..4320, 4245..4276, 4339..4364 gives 3.8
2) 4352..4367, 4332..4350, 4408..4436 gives -0.4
